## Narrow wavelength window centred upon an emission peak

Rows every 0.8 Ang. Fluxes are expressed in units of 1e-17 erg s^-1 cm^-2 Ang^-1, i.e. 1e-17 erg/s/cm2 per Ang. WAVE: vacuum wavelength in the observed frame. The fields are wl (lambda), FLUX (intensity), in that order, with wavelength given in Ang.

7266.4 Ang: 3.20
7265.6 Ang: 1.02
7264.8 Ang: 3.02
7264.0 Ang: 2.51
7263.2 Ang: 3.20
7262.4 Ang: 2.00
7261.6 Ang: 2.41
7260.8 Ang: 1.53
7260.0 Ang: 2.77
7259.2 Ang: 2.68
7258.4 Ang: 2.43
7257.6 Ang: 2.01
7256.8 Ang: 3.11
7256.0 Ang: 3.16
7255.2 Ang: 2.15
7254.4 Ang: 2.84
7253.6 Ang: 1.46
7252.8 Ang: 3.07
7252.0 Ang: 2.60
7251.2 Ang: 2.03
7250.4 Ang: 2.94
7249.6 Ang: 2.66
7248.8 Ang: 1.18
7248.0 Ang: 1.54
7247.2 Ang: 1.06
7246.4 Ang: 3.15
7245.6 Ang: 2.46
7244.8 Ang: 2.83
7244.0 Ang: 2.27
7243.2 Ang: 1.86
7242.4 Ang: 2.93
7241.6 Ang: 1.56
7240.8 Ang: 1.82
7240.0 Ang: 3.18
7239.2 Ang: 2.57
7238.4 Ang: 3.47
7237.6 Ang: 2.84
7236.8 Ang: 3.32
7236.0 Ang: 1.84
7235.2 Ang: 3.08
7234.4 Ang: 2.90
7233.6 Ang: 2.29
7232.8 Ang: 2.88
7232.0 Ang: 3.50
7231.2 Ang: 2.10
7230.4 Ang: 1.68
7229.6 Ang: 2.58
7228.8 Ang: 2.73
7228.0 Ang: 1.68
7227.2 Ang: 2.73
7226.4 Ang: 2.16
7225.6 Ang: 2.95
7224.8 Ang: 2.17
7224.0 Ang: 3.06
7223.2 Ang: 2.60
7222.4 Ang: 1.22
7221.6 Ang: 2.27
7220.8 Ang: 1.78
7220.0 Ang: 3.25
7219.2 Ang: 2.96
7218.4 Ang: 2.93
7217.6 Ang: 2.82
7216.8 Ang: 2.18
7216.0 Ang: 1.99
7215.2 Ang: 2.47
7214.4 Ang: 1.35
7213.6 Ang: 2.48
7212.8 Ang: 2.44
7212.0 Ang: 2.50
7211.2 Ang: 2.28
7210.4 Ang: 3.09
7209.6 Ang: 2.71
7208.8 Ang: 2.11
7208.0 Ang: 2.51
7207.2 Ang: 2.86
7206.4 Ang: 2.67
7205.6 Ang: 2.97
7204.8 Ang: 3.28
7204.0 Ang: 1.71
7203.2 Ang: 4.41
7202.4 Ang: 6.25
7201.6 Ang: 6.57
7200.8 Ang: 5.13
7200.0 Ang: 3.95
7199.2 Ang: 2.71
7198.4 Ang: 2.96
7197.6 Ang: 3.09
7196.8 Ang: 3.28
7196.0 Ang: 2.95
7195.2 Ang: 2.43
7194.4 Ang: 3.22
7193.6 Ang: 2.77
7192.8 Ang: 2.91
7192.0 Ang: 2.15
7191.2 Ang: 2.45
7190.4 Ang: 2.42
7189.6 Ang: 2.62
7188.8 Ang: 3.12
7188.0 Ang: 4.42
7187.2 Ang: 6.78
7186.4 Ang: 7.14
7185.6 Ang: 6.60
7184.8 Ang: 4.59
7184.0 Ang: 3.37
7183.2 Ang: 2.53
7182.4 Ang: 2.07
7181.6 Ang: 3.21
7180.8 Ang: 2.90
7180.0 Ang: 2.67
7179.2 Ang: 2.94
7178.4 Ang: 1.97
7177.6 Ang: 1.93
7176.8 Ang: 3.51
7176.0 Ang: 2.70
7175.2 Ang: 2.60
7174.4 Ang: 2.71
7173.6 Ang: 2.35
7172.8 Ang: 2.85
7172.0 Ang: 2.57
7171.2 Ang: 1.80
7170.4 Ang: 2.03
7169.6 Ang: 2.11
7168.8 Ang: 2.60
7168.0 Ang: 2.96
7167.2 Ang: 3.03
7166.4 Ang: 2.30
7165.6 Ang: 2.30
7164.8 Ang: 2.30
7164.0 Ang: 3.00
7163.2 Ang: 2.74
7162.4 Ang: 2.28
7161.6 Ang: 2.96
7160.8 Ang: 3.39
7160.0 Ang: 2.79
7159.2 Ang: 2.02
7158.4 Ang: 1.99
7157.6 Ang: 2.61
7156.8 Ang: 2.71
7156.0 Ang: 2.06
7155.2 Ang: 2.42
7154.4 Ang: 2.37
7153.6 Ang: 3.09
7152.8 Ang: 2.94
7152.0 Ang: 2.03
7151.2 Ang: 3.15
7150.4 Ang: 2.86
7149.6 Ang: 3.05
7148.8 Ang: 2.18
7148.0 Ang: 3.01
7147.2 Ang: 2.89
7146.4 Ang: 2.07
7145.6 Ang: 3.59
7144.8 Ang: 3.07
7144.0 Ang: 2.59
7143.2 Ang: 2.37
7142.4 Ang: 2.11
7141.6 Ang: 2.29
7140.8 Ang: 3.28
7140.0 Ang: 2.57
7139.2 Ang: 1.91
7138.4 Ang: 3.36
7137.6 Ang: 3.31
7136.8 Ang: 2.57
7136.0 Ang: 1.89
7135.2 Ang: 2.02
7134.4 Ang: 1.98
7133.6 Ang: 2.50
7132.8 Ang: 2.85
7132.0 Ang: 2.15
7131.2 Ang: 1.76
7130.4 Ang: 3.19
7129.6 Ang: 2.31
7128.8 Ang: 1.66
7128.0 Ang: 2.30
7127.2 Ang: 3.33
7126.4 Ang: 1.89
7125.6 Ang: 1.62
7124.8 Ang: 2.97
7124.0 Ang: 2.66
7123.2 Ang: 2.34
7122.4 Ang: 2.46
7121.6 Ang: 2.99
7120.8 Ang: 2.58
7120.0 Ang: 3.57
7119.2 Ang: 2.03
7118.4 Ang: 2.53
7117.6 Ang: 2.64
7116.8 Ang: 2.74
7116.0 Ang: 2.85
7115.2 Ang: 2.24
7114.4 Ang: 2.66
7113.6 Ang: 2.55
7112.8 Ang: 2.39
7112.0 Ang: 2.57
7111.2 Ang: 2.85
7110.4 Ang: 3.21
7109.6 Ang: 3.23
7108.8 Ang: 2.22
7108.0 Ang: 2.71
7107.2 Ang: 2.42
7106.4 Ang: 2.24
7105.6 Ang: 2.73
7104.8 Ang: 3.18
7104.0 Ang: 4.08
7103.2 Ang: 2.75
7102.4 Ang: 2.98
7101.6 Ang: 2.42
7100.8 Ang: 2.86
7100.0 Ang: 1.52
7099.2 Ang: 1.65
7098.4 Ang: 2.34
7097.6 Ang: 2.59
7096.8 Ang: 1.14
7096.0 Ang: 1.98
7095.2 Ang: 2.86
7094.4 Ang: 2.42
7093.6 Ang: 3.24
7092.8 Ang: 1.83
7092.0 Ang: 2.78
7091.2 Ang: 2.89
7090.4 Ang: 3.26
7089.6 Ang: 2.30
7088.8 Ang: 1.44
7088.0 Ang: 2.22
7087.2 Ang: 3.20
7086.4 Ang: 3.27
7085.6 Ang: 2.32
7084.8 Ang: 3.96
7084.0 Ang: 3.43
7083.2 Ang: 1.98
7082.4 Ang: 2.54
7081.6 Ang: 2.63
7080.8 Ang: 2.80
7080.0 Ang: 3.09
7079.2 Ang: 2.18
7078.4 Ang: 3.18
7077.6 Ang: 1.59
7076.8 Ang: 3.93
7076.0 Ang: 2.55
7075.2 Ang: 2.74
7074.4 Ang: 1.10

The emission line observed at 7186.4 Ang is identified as [S II] 6716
